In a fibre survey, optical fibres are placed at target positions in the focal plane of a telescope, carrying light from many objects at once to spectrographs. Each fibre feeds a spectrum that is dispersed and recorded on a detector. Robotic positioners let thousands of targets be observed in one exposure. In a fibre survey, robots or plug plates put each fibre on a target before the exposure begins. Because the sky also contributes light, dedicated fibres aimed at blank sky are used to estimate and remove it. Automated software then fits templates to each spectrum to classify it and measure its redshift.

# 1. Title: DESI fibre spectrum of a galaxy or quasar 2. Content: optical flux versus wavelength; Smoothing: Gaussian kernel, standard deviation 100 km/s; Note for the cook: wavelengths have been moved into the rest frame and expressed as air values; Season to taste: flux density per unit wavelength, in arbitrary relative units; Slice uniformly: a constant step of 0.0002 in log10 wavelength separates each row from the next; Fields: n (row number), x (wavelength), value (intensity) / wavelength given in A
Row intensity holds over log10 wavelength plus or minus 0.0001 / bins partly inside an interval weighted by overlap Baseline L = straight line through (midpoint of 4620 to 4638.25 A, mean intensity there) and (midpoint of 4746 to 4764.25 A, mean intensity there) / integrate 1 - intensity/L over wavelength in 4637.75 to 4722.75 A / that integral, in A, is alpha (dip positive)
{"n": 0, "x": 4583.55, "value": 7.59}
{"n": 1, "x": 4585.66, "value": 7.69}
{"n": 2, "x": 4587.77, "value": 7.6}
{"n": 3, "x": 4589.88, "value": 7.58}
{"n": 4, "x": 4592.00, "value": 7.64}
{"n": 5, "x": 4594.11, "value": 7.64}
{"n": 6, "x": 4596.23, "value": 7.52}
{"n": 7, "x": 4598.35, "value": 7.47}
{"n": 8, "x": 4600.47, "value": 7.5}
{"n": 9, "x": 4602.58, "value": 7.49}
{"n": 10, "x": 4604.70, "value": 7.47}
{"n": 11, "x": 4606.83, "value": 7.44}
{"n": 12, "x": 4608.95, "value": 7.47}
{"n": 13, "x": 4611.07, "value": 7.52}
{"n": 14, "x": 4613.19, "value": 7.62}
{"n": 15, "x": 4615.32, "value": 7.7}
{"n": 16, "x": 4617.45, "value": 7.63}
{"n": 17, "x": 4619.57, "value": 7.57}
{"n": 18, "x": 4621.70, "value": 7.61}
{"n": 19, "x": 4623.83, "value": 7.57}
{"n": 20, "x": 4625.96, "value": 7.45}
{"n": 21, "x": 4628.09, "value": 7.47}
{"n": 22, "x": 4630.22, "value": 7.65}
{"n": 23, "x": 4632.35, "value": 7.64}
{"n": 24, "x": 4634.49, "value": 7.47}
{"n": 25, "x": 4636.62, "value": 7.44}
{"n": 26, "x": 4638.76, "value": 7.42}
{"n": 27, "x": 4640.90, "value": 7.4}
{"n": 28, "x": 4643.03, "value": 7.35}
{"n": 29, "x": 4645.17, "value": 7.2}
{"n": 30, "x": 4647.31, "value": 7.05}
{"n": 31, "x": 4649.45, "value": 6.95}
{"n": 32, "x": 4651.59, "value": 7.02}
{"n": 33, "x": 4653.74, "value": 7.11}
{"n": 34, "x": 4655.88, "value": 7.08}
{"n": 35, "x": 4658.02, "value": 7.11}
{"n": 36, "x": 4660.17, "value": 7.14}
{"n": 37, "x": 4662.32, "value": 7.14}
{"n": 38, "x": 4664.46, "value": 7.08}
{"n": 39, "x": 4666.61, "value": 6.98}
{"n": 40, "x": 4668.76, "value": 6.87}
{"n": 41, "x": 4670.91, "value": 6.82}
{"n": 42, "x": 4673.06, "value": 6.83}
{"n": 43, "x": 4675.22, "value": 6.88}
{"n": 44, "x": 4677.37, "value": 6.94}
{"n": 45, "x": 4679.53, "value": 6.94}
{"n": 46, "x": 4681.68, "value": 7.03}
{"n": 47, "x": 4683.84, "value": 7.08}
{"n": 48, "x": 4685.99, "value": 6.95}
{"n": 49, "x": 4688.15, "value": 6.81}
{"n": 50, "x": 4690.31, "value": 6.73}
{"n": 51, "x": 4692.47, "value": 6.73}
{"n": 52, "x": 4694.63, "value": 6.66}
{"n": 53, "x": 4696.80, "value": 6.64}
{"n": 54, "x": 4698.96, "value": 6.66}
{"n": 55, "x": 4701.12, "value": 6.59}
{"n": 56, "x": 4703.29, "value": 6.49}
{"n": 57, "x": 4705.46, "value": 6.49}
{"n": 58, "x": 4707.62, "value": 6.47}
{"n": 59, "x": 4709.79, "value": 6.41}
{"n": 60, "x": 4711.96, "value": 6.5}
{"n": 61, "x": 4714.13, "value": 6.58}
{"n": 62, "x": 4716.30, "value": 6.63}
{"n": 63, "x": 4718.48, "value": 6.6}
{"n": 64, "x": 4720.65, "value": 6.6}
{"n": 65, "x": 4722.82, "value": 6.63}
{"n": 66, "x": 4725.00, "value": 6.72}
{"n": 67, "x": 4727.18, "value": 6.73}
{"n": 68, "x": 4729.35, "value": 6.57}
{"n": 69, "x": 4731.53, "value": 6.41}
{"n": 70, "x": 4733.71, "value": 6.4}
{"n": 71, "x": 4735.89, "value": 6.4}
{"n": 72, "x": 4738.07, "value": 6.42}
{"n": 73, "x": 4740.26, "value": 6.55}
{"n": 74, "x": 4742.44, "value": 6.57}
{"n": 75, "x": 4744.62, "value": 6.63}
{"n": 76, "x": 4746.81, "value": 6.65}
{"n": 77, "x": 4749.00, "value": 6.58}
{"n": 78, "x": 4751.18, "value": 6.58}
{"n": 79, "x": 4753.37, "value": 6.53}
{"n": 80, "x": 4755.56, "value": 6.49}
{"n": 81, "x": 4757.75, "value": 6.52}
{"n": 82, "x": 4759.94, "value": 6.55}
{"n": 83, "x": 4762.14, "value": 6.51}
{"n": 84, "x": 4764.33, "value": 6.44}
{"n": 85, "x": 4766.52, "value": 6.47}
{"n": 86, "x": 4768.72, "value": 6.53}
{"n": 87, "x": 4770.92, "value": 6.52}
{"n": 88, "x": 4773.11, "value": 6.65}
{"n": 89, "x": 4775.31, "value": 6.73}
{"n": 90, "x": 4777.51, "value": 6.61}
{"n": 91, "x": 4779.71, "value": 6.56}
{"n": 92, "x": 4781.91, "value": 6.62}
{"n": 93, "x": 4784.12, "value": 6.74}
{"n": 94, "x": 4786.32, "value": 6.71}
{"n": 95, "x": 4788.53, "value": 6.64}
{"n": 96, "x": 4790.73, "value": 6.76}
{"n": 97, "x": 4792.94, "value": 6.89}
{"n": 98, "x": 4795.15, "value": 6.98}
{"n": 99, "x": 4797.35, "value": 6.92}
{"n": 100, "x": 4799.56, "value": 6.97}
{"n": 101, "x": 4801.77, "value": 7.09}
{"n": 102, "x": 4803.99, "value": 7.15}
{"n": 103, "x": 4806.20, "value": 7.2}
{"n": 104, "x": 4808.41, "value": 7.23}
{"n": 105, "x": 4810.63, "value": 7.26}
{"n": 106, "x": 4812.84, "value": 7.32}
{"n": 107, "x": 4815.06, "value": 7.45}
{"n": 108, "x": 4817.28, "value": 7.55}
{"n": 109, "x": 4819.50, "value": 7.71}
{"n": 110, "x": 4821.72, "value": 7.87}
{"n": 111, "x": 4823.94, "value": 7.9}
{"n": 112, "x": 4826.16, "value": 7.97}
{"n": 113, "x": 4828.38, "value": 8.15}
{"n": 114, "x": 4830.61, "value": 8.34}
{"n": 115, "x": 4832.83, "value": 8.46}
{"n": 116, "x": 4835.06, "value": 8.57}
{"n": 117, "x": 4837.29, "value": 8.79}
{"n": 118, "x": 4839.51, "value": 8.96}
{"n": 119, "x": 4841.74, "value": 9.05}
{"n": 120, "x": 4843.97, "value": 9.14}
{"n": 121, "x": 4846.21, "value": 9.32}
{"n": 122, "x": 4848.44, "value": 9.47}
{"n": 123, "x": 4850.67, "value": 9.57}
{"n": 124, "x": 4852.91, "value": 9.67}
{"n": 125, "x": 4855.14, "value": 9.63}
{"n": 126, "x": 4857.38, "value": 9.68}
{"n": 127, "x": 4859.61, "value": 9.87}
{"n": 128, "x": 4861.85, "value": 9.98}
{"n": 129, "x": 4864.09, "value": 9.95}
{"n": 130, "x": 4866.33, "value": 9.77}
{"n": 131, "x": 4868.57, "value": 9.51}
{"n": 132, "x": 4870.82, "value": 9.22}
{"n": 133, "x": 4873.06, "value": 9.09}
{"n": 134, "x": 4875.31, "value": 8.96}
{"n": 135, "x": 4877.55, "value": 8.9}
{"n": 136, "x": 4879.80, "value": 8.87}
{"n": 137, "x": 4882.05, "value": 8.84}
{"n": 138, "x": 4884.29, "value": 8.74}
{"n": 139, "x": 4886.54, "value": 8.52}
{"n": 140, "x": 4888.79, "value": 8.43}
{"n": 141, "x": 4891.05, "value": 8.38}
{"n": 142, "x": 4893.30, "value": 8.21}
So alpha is 3.2 A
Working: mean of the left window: 7.53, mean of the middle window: 6.87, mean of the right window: 6.54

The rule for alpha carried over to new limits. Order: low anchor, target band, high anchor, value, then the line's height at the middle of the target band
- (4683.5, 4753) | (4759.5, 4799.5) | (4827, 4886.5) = 5.50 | 7.73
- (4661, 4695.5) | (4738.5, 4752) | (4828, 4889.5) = 2.01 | 7.74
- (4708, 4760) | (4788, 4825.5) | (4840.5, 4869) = 5.08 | 8.38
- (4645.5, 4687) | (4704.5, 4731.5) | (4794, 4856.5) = 2.94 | 7.37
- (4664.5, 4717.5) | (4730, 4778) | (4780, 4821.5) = 2.77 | 6.93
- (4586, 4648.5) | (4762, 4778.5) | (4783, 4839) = 2.04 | 7.49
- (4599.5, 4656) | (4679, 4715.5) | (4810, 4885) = 5.46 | 7.87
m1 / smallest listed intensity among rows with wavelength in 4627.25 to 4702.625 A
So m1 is 6.59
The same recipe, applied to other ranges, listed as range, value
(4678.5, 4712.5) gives 6.41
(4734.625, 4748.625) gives 6.4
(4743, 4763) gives 6.49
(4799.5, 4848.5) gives 6.97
